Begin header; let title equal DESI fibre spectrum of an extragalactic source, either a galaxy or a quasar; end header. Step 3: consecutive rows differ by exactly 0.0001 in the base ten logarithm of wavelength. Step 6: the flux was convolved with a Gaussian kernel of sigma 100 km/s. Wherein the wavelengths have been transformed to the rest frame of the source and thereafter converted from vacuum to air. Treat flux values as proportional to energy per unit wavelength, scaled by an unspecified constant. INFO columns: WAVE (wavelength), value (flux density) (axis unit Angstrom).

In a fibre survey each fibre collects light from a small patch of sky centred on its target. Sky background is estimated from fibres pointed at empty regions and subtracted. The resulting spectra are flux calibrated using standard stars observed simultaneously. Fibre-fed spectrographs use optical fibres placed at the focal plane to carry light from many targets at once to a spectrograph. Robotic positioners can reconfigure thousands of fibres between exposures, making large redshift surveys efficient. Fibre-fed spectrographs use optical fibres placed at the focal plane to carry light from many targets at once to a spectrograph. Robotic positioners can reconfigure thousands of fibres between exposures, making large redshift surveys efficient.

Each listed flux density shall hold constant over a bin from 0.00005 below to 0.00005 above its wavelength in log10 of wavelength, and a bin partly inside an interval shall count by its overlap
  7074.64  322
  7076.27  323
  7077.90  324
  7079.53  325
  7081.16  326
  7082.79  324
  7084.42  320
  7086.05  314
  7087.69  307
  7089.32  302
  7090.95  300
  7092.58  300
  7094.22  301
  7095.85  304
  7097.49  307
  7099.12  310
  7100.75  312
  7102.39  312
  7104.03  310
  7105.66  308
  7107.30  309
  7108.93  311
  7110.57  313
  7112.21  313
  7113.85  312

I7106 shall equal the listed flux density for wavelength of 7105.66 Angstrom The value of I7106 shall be 308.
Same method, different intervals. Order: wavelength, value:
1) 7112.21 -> 313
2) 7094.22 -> 301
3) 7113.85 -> 312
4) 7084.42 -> 320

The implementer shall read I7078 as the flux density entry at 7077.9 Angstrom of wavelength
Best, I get 324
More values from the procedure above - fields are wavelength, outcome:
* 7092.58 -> 300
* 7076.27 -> 323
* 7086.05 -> 314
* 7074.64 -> 322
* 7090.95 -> 300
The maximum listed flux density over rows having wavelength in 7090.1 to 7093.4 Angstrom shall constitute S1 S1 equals 300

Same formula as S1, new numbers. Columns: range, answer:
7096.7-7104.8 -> 312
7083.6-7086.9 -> 320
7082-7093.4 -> 324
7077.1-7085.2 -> 326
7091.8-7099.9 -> 310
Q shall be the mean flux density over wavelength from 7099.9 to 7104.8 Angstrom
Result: 311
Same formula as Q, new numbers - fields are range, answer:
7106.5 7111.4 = 311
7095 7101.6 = 308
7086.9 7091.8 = 303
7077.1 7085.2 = 324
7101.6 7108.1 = 310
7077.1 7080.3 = 324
